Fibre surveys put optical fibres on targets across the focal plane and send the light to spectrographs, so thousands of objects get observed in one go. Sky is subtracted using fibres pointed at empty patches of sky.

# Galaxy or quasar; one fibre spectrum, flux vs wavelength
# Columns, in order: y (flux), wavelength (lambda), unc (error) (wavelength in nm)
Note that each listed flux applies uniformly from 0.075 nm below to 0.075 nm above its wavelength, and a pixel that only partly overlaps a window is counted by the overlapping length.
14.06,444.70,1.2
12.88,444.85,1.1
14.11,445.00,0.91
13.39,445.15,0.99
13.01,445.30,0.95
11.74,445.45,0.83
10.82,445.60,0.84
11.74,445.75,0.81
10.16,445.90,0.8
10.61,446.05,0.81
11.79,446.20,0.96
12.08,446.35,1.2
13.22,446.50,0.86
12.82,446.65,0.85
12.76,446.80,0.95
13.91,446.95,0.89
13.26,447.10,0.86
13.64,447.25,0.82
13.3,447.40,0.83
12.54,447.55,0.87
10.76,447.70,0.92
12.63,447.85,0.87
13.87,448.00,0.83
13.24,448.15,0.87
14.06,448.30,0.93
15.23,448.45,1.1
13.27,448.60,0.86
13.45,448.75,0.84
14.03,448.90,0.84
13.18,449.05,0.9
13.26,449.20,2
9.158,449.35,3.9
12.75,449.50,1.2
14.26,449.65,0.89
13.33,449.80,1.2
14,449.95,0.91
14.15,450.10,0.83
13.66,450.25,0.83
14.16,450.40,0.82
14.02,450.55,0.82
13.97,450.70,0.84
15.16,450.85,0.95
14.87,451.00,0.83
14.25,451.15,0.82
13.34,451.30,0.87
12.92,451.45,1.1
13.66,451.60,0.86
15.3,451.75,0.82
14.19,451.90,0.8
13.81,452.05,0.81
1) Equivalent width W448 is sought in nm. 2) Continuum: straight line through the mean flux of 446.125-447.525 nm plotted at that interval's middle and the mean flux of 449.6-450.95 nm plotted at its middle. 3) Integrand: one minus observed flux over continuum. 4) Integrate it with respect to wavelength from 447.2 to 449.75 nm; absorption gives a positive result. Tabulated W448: 0.08 nm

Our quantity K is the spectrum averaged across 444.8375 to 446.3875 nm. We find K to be 12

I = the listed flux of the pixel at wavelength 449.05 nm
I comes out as 13.18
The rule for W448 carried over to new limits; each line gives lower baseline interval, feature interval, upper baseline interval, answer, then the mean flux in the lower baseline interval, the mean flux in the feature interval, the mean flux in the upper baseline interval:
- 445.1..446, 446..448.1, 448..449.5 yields -0.043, 11.7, 12.7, 13.2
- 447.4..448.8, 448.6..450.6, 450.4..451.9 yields 0.053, 13.2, 13.3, 14.2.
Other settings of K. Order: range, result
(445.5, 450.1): 12.8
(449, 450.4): 13.1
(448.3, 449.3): 13.6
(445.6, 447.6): 12.4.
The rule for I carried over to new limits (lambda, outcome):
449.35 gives 9.158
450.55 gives 14.02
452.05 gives 13.81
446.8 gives 12.76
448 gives 13.87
